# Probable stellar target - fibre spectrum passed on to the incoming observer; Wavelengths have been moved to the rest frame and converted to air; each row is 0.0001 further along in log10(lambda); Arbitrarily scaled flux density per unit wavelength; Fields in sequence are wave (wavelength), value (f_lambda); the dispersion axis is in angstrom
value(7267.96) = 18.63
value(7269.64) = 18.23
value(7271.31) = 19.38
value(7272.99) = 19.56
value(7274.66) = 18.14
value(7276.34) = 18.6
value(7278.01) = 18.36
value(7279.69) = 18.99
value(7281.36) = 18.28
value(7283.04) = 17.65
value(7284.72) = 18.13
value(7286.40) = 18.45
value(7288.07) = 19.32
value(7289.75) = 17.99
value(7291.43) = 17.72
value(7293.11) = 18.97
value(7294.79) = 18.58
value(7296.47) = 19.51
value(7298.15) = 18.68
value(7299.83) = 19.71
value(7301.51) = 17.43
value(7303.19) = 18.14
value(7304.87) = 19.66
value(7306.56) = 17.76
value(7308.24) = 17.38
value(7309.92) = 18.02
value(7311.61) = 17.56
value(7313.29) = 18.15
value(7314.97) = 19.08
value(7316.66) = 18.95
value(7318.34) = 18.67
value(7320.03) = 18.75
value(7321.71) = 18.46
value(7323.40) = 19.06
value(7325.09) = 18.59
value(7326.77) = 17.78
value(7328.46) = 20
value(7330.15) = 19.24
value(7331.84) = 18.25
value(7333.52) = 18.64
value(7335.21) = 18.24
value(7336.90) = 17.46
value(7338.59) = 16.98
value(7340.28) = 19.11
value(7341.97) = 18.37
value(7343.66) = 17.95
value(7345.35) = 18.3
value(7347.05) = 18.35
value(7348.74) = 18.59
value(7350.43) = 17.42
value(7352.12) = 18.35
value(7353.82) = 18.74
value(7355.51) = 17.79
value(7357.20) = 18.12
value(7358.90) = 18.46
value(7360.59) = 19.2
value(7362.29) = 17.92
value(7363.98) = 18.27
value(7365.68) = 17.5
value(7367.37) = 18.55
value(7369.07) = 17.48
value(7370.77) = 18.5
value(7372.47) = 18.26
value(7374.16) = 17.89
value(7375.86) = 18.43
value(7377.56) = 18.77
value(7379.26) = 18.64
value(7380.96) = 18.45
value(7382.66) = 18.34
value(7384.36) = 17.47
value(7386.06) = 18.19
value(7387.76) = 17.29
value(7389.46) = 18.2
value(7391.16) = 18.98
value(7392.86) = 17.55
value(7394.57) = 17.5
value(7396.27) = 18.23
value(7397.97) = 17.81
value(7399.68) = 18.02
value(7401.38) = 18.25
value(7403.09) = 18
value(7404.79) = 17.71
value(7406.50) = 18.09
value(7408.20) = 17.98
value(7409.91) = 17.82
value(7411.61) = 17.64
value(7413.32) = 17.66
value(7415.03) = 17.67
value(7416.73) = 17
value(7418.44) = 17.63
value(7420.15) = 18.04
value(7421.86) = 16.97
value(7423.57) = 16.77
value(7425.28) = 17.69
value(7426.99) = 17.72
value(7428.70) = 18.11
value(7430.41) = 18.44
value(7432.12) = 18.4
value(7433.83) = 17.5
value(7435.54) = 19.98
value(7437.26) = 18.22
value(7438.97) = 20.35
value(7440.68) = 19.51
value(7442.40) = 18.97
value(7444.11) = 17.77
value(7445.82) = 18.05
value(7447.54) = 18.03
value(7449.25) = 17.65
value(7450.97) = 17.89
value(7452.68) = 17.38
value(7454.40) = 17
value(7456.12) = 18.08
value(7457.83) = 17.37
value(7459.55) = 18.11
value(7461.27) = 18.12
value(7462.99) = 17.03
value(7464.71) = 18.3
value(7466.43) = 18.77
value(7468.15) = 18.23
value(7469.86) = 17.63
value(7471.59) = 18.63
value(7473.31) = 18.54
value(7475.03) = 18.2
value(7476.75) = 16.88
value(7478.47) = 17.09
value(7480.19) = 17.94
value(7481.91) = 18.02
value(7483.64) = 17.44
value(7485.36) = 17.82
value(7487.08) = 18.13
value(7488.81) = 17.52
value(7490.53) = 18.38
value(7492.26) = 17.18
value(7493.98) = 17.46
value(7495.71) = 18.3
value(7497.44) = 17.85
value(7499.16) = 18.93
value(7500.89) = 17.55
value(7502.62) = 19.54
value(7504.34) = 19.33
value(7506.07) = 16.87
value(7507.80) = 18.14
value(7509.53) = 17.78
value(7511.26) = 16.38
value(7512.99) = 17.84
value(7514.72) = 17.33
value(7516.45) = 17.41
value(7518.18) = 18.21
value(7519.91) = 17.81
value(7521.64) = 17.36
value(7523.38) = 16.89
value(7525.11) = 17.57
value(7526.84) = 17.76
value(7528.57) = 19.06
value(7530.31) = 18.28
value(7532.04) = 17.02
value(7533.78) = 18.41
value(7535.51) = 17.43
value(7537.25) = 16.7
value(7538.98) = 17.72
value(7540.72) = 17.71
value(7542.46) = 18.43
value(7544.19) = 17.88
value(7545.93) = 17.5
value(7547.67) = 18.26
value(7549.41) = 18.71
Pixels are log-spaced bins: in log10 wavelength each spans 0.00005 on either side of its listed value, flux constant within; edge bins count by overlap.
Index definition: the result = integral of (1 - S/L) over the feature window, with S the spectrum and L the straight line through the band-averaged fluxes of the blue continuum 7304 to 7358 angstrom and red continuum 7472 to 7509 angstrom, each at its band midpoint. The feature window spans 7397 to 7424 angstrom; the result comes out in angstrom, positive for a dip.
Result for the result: 0.7 angstrom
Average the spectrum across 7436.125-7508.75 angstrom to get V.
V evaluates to 18.1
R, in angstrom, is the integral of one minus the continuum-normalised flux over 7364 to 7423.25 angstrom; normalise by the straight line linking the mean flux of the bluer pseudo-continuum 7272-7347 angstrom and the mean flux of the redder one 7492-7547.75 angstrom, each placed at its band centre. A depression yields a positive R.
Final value 0.8 angstrom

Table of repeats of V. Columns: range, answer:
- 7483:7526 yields 17.8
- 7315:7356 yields 18.4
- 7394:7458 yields 18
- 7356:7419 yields 18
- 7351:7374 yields 18.2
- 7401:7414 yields 17.9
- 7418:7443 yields 18.3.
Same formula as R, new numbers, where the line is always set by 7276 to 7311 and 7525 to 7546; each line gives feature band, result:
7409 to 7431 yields 0.6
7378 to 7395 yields 0.1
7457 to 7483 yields 0.1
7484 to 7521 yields 0.1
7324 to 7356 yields 0.0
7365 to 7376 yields 0.1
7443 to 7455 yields 0.2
